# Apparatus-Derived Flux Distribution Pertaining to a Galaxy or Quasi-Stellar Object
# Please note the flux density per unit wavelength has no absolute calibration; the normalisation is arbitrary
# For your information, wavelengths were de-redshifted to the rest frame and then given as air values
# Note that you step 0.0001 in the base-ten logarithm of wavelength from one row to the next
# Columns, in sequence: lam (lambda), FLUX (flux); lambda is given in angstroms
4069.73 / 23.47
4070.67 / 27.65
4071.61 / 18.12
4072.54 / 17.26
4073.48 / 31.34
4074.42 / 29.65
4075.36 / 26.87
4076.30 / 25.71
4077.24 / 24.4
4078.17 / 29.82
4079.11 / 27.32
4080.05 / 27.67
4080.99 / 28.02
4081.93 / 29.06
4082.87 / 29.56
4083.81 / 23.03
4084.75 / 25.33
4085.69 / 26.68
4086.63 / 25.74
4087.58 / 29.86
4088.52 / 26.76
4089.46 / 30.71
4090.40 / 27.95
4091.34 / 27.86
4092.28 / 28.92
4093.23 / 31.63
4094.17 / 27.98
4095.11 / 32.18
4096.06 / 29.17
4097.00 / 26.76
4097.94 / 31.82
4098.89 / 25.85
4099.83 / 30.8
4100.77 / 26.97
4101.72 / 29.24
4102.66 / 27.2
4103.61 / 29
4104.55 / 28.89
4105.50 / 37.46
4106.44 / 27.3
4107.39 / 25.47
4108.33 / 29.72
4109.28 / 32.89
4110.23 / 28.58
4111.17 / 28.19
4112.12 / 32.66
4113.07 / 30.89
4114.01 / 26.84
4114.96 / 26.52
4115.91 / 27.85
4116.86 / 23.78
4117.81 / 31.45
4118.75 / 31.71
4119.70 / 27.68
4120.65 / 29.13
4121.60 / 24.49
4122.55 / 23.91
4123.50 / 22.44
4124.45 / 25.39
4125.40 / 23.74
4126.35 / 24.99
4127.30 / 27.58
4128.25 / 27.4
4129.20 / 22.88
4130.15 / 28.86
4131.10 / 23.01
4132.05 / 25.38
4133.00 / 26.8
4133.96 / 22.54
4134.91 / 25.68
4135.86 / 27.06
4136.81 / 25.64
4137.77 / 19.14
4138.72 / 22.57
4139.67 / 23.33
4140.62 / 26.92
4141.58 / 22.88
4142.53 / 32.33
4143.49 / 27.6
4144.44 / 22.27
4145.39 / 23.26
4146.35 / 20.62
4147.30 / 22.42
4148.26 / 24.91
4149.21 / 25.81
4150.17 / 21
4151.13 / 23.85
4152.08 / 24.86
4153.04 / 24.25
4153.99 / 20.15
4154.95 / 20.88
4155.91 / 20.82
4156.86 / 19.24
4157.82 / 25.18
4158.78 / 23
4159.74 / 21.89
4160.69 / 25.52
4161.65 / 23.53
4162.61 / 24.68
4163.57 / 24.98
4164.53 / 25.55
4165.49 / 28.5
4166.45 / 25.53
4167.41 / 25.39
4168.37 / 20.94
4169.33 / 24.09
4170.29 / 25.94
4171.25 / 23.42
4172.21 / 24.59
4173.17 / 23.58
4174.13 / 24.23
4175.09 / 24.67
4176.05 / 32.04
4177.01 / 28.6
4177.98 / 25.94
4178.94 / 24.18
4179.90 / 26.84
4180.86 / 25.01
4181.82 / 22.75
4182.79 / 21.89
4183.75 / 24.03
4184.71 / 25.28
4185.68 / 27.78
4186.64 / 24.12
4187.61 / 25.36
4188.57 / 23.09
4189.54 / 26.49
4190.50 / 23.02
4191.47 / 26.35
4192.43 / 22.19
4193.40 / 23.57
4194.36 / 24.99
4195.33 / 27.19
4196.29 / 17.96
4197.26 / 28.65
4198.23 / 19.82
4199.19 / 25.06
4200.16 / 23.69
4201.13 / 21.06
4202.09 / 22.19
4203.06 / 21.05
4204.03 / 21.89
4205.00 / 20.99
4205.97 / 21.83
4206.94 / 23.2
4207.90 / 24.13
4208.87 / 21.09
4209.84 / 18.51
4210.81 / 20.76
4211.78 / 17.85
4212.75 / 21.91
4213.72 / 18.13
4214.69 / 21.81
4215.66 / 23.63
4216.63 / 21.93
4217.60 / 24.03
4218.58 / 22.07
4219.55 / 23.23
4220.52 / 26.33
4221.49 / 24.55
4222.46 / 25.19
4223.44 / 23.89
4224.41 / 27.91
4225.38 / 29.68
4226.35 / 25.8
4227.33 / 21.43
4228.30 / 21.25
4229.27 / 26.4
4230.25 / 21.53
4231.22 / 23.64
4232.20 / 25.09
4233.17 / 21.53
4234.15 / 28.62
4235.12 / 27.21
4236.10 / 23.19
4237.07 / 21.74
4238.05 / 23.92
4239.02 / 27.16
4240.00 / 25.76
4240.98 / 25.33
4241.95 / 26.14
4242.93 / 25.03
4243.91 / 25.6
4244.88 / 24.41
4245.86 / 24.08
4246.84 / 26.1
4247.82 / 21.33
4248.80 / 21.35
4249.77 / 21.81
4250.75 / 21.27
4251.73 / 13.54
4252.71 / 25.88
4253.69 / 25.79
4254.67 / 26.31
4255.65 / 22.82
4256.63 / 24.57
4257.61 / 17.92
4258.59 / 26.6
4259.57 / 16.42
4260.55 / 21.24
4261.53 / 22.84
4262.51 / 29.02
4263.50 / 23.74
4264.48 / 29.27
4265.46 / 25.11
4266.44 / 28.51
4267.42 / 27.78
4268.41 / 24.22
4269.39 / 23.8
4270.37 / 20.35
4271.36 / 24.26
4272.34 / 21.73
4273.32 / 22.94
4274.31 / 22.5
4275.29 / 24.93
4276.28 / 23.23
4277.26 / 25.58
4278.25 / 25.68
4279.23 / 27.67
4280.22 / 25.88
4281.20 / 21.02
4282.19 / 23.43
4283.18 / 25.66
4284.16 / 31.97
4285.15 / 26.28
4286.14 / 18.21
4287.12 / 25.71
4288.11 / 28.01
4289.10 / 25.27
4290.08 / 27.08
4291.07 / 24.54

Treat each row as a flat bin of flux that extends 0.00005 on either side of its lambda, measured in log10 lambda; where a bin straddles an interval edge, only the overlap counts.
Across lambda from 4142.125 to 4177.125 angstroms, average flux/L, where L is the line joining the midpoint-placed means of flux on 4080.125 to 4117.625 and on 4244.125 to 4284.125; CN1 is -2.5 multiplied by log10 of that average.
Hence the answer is 0.11 mag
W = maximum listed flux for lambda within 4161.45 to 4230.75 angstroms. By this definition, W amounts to 32.04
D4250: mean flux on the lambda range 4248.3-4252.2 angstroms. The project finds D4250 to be 19.5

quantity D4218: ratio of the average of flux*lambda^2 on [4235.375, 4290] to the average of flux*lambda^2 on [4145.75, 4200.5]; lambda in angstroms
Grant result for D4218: 1.0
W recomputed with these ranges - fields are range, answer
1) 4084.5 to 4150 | 37.46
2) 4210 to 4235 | 29.68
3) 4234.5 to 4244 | 27.21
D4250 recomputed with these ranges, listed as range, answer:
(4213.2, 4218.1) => 21.9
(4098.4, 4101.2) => 27.9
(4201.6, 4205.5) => 21.5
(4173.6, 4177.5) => 27.3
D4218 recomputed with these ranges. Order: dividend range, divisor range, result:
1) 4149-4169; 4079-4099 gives 0.86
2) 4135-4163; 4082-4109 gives 0.85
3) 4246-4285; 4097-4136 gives 0.93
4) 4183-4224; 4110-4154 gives 0.93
